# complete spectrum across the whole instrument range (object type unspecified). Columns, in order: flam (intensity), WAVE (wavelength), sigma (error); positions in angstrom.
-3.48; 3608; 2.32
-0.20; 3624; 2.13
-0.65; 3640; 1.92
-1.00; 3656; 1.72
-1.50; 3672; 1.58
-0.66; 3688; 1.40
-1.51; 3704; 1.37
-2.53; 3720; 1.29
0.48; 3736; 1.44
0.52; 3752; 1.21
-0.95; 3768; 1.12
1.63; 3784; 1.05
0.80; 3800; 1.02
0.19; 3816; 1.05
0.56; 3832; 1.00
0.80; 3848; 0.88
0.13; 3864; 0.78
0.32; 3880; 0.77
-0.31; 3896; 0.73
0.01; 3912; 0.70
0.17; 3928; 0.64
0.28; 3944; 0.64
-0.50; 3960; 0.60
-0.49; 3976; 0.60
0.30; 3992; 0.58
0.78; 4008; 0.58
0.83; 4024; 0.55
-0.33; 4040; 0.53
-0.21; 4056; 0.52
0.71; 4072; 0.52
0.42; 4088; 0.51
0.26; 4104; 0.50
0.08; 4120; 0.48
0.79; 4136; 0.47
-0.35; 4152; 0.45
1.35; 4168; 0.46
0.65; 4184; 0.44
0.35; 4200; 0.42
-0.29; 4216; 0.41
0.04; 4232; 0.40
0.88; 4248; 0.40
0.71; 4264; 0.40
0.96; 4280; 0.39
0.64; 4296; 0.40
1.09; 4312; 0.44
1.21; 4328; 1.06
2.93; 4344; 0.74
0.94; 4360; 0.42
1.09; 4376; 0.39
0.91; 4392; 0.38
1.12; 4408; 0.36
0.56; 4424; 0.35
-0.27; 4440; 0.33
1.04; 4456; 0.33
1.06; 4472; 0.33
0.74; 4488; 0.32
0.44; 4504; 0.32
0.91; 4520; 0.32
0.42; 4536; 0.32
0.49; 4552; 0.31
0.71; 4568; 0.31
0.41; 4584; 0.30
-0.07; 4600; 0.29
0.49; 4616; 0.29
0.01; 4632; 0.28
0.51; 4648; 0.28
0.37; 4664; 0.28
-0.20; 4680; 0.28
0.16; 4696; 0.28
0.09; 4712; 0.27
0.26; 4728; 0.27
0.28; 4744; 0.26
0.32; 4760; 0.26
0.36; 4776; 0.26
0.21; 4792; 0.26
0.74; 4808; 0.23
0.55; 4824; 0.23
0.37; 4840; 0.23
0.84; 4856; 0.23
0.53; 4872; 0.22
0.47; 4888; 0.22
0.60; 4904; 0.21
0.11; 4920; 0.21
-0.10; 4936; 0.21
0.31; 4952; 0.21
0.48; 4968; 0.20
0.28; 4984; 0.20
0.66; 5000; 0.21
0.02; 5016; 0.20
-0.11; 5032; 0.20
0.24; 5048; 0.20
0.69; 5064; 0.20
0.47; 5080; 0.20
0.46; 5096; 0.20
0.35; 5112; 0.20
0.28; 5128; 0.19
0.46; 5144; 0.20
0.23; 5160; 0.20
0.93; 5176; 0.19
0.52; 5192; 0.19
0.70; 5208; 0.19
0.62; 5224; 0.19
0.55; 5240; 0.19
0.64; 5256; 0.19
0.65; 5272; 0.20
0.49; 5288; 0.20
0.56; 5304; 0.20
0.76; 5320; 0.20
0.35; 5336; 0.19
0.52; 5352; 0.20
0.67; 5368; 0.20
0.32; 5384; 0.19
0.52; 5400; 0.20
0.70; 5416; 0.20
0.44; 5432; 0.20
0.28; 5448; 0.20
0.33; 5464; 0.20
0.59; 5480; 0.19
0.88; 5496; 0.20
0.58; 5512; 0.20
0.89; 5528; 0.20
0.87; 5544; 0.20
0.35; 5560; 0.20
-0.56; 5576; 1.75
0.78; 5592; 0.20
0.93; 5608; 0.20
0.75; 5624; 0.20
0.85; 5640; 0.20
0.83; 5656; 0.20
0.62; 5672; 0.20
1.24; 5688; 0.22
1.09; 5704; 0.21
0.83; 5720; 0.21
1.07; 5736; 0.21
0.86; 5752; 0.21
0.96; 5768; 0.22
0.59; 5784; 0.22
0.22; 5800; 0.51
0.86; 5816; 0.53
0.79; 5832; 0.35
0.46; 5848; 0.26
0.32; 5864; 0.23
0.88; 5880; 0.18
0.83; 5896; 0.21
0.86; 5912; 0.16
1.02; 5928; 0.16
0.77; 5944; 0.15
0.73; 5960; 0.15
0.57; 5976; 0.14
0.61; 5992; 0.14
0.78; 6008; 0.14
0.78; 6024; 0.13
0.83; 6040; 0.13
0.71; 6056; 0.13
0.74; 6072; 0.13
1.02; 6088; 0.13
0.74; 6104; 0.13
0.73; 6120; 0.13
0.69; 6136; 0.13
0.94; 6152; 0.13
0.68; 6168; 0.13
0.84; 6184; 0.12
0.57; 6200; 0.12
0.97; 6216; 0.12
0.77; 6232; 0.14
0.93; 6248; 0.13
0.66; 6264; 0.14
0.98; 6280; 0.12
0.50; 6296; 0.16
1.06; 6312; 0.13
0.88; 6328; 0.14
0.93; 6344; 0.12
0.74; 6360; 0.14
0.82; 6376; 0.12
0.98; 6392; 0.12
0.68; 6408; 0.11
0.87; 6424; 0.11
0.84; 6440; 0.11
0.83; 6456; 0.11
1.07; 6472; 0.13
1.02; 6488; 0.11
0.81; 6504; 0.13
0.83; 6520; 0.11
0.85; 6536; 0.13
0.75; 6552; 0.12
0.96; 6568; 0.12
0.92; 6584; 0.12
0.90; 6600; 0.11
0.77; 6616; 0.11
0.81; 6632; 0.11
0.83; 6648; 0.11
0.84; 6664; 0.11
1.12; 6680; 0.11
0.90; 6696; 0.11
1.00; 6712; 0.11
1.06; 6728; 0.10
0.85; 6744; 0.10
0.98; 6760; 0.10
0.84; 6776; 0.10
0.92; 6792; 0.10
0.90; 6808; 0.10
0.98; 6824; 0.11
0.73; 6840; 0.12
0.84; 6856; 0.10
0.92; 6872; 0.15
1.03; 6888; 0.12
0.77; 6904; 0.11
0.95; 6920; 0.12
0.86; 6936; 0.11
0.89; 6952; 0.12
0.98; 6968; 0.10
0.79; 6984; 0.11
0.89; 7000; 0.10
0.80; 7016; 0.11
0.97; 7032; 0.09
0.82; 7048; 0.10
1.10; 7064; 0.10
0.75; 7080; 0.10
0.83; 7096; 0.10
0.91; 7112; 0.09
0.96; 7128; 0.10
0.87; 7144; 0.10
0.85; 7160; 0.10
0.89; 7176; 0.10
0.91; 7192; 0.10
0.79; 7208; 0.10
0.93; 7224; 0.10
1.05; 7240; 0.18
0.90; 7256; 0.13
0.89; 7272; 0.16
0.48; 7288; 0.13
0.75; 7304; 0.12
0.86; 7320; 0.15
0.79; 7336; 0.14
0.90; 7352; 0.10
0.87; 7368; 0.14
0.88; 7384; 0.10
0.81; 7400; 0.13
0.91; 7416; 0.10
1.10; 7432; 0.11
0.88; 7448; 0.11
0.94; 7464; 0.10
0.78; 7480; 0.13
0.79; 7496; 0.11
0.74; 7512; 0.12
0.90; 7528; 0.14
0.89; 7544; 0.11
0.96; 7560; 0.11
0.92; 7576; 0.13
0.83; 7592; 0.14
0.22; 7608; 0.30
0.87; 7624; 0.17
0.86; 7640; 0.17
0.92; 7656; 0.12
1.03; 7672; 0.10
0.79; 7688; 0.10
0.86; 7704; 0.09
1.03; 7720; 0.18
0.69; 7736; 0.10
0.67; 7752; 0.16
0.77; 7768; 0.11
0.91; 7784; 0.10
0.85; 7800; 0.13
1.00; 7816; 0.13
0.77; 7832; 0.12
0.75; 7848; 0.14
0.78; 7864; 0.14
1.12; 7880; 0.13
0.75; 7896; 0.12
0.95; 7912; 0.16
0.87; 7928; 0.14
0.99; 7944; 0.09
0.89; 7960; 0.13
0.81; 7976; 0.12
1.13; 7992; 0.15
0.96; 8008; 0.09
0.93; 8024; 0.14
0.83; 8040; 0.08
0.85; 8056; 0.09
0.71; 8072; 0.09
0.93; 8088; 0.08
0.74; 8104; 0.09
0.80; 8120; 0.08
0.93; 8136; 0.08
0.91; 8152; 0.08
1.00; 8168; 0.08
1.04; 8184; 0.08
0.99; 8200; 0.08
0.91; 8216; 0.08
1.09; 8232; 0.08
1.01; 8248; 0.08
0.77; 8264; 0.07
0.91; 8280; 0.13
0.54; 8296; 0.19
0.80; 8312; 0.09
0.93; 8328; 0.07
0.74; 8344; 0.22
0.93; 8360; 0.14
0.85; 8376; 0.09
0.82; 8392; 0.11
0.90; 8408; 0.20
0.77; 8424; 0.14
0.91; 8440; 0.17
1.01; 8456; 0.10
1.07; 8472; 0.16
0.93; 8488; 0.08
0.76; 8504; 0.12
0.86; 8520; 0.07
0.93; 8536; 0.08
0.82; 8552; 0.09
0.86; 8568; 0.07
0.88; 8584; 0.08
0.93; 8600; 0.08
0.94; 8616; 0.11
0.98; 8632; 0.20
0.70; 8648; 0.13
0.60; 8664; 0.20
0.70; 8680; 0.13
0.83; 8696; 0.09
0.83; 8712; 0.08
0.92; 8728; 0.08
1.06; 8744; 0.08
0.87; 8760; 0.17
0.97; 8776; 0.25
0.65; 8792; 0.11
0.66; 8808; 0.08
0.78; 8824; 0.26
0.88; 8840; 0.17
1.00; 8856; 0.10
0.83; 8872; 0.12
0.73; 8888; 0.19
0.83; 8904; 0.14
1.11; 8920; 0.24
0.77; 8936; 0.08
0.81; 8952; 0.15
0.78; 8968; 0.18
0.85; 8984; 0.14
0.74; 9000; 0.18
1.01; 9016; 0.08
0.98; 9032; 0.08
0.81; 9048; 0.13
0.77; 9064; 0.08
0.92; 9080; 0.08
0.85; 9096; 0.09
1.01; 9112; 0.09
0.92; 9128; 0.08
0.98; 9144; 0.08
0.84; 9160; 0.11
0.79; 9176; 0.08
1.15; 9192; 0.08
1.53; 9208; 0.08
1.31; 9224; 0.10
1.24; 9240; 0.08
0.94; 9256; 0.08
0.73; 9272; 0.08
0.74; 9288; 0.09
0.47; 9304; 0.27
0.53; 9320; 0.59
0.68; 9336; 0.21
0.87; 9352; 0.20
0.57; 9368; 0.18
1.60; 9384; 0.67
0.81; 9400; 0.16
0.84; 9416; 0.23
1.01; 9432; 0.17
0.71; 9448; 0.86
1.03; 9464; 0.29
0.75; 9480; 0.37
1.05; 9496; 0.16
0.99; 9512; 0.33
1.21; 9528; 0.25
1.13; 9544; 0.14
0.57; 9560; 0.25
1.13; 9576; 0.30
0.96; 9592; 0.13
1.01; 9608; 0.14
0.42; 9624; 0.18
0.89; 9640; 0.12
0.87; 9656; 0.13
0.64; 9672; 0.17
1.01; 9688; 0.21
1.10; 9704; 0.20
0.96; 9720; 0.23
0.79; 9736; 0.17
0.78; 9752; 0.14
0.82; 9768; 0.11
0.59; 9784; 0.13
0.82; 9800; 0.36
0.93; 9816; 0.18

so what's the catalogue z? 0.40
